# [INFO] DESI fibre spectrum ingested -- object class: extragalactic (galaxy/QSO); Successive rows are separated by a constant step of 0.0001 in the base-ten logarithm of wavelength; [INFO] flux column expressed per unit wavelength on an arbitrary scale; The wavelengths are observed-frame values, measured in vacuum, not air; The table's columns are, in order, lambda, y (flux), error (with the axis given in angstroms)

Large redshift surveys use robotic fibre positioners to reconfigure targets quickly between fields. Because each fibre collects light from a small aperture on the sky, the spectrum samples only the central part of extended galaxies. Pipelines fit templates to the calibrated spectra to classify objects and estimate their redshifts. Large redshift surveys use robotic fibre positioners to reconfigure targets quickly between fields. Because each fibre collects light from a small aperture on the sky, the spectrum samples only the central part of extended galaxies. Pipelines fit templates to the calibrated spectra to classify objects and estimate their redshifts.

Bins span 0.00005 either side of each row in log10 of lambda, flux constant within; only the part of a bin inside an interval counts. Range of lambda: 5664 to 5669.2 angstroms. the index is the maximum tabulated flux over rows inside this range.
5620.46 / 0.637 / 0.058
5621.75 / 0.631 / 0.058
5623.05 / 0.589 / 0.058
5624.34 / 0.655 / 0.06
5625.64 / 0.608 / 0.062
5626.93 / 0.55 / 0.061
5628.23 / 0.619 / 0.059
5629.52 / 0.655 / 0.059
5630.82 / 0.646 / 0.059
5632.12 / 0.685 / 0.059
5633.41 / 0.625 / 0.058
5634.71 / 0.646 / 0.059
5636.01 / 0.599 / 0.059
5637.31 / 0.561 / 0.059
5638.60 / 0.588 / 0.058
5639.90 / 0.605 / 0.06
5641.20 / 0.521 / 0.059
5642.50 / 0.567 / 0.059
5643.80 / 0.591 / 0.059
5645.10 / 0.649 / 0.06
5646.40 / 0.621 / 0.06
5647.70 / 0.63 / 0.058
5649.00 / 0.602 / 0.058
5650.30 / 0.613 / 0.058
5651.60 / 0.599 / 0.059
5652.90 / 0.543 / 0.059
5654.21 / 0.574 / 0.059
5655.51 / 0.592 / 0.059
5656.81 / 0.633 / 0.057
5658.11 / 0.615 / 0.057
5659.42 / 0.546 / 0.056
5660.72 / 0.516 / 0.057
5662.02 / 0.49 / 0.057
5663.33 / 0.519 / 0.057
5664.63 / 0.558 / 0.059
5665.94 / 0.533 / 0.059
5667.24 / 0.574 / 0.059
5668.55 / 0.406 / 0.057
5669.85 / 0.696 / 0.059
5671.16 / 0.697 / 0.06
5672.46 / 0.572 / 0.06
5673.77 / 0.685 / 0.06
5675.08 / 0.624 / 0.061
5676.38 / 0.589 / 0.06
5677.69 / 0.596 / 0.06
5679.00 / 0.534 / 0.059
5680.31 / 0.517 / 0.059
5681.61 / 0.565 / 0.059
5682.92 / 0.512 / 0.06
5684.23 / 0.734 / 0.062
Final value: 0.574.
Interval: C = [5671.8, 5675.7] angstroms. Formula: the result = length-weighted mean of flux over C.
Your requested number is 0.627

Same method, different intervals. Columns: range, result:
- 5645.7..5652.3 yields 0.613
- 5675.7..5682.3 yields 0.561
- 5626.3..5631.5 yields 0.618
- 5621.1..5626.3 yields 0.621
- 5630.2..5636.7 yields 0.639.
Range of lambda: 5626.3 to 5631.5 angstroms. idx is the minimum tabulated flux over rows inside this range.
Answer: 0.55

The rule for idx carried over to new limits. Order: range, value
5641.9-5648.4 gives 0.567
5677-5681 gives 0.517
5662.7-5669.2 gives 0.406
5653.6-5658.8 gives 0.574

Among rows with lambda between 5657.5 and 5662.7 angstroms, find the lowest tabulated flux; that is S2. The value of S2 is 0.49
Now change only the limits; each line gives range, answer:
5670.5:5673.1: 0.572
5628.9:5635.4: 0.625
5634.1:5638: 0.561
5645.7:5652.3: 0.599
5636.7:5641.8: 0.521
